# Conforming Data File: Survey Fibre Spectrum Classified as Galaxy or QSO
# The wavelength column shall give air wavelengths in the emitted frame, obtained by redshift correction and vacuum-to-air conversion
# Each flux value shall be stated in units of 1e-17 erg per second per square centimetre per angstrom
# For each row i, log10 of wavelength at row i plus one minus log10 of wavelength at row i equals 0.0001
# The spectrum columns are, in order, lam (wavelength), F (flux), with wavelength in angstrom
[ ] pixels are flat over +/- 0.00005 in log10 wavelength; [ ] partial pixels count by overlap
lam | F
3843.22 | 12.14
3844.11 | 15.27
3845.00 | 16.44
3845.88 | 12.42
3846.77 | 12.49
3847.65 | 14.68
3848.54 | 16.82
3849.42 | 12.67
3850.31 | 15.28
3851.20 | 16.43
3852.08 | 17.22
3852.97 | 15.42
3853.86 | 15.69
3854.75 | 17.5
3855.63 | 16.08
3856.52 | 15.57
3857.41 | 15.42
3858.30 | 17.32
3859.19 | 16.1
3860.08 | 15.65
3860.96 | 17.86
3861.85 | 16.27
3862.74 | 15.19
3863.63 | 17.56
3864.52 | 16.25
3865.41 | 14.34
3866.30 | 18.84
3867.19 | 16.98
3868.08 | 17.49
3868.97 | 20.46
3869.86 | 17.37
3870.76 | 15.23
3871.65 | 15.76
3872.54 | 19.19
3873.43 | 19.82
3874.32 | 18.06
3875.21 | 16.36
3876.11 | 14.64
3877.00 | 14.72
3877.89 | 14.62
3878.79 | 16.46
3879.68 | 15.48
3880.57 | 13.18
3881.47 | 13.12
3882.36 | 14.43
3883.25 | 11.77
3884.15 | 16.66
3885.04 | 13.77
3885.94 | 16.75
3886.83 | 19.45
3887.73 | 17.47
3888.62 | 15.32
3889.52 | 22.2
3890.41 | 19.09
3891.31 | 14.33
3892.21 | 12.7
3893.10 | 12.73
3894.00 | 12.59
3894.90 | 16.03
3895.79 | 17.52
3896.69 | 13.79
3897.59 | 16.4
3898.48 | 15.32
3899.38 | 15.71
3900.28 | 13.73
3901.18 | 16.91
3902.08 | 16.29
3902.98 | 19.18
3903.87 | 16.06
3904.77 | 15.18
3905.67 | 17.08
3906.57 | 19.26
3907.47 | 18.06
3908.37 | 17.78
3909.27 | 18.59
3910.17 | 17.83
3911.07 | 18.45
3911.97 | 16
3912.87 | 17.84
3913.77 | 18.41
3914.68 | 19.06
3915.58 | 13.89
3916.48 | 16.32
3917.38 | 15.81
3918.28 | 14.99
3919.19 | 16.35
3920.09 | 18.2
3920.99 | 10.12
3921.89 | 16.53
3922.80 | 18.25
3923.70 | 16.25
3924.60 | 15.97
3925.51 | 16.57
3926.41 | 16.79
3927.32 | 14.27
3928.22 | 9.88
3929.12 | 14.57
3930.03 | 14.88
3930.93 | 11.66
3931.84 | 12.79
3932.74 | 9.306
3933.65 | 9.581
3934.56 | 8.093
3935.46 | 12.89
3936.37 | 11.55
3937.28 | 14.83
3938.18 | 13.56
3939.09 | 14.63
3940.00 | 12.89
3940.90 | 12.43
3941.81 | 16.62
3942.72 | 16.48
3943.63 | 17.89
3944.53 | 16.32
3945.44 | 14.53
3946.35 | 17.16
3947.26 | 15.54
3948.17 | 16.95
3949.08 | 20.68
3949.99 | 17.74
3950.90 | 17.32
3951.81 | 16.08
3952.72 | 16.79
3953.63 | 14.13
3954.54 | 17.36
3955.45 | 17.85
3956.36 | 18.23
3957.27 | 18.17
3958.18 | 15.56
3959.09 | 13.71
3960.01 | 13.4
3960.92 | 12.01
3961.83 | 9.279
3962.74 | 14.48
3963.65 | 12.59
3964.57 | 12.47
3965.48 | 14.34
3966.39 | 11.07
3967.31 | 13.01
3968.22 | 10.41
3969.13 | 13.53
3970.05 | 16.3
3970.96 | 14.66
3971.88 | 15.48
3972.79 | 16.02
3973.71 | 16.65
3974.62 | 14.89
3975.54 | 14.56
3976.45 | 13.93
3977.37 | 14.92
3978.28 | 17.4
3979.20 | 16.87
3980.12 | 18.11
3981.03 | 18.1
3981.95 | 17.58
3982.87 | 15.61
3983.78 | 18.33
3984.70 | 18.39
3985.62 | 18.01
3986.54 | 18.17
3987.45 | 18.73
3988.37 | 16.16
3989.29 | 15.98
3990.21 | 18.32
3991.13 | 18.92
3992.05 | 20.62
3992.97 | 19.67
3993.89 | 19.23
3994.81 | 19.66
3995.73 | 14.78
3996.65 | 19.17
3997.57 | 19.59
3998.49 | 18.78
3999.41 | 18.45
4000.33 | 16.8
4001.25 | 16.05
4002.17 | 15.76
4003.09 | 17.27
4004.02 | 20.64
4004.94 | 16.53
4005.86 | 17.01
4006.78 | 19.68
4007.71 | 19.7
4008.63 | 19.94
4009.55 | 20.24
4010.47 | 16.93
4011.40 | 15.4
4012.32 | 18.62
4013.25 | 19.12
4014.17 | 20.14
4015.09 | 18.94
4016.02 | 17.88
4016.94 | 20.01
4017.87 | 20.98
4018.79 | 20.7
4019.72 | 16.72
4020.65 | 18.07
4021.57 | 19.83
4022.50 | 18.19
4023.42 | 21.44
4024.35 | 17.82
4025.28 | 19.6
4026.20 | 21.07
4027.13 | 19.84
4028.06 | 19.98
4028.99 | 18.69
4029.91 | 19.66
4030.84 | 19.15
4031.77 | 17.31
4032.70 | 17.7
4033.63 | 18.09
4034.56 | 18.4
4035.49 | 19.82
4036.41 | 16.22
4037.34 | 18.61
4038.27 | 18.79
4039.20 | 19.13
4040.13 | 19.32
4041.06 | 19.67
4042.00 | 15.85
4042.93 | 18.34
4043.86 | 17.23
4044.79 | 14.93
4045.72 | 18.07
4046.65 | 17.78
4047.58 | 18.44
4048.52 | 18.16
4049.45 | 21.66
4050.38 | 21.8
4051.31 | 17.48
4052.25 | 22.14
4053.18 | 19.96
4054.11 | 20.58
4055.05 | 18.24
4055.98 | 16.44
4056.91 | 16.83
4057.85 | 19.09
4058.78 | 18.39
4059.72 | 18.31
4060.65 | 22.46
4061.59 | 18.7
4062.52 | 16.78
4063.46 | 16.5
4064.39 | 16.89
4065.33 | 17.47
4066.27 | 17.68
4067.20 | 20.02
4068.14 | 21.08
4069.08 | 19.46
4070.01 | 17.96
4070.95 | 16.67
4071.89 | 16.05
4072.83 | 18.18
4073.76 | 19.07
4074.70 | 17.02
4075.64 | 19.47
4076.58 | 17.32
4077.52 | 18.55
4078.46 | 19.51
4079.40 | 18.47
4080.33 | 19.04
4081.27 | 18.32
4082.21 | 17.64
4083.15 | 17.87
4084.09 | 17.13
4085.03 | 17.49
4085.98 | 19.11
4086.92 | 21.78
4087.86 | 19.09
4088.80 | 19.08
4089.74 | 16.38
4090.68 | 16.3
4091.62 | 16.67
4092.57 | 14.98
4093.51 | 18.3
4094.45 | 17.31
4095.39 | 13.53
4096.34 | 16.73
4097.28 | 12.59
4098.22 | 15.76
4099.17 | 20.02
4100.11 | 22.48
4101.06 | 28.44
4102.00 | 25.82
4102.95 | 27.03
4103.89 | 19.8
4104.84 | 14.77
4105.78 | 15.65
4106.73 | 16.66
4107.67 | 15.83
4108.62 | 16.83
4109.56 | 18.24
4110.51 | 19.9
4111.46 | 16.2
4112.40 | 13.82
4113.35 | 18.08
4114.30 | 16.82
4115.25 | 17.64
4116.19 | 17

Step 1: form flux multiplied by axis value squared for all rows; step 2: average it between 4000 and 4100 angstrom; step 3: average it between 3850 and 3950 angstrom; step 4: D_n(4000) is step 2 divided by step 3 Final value 1.25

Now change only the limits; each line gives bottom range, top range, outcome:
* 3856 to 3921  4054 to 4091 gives 1.23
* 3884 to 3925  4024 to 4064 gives 1.22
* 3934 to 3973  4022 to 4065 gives 1.33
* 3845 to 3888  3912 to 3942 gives 0.93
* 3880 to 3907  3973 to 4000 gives 1.16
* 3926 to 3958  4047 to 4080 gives 1.33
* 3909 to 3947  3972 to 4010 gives 1.22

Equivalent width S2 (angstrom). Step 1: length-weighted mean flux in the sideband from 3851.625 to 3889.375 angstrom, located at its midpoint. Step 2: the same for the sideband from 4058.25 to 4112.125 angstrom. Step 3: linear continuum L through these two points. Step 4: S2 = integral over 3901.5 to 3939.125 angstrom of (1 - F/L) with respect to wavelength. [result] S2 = 3.2 angstrom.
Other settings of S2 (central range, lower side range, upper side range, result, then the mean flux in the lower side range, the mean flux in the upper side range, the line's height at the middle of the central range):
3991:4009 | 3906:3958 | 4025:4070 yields -1.0 angstrom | 15.6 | 18.7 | 17.4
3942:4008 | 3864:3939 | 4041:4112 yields 1.4 angstrom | 15.7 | 18.4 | 16.8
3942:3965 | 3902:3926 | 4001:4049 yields 2.3 angstrom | 16.8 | 18.5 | 17.4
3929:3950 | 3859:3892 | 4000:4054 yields 3.8 angstrom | 16.4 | 18.7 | 17.4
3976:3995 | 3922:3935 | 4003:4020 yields -0.6 angstrom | 13.6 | 18.8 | 17.2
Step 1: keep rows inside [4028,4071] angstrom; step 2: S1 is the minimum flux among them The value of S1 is 14.93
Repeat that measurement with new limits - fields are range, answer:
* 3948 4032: 9.279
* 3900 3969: 8.093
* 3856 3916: 11.77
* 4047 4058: 16.44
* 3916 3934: 9.306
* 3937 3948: 12.43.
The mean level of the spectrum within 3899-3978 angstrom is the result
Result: 15.2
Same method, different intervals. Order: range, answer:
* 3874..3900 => 15.5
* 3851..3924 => 16.3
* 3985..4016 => 18.3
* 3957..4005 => 16.2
